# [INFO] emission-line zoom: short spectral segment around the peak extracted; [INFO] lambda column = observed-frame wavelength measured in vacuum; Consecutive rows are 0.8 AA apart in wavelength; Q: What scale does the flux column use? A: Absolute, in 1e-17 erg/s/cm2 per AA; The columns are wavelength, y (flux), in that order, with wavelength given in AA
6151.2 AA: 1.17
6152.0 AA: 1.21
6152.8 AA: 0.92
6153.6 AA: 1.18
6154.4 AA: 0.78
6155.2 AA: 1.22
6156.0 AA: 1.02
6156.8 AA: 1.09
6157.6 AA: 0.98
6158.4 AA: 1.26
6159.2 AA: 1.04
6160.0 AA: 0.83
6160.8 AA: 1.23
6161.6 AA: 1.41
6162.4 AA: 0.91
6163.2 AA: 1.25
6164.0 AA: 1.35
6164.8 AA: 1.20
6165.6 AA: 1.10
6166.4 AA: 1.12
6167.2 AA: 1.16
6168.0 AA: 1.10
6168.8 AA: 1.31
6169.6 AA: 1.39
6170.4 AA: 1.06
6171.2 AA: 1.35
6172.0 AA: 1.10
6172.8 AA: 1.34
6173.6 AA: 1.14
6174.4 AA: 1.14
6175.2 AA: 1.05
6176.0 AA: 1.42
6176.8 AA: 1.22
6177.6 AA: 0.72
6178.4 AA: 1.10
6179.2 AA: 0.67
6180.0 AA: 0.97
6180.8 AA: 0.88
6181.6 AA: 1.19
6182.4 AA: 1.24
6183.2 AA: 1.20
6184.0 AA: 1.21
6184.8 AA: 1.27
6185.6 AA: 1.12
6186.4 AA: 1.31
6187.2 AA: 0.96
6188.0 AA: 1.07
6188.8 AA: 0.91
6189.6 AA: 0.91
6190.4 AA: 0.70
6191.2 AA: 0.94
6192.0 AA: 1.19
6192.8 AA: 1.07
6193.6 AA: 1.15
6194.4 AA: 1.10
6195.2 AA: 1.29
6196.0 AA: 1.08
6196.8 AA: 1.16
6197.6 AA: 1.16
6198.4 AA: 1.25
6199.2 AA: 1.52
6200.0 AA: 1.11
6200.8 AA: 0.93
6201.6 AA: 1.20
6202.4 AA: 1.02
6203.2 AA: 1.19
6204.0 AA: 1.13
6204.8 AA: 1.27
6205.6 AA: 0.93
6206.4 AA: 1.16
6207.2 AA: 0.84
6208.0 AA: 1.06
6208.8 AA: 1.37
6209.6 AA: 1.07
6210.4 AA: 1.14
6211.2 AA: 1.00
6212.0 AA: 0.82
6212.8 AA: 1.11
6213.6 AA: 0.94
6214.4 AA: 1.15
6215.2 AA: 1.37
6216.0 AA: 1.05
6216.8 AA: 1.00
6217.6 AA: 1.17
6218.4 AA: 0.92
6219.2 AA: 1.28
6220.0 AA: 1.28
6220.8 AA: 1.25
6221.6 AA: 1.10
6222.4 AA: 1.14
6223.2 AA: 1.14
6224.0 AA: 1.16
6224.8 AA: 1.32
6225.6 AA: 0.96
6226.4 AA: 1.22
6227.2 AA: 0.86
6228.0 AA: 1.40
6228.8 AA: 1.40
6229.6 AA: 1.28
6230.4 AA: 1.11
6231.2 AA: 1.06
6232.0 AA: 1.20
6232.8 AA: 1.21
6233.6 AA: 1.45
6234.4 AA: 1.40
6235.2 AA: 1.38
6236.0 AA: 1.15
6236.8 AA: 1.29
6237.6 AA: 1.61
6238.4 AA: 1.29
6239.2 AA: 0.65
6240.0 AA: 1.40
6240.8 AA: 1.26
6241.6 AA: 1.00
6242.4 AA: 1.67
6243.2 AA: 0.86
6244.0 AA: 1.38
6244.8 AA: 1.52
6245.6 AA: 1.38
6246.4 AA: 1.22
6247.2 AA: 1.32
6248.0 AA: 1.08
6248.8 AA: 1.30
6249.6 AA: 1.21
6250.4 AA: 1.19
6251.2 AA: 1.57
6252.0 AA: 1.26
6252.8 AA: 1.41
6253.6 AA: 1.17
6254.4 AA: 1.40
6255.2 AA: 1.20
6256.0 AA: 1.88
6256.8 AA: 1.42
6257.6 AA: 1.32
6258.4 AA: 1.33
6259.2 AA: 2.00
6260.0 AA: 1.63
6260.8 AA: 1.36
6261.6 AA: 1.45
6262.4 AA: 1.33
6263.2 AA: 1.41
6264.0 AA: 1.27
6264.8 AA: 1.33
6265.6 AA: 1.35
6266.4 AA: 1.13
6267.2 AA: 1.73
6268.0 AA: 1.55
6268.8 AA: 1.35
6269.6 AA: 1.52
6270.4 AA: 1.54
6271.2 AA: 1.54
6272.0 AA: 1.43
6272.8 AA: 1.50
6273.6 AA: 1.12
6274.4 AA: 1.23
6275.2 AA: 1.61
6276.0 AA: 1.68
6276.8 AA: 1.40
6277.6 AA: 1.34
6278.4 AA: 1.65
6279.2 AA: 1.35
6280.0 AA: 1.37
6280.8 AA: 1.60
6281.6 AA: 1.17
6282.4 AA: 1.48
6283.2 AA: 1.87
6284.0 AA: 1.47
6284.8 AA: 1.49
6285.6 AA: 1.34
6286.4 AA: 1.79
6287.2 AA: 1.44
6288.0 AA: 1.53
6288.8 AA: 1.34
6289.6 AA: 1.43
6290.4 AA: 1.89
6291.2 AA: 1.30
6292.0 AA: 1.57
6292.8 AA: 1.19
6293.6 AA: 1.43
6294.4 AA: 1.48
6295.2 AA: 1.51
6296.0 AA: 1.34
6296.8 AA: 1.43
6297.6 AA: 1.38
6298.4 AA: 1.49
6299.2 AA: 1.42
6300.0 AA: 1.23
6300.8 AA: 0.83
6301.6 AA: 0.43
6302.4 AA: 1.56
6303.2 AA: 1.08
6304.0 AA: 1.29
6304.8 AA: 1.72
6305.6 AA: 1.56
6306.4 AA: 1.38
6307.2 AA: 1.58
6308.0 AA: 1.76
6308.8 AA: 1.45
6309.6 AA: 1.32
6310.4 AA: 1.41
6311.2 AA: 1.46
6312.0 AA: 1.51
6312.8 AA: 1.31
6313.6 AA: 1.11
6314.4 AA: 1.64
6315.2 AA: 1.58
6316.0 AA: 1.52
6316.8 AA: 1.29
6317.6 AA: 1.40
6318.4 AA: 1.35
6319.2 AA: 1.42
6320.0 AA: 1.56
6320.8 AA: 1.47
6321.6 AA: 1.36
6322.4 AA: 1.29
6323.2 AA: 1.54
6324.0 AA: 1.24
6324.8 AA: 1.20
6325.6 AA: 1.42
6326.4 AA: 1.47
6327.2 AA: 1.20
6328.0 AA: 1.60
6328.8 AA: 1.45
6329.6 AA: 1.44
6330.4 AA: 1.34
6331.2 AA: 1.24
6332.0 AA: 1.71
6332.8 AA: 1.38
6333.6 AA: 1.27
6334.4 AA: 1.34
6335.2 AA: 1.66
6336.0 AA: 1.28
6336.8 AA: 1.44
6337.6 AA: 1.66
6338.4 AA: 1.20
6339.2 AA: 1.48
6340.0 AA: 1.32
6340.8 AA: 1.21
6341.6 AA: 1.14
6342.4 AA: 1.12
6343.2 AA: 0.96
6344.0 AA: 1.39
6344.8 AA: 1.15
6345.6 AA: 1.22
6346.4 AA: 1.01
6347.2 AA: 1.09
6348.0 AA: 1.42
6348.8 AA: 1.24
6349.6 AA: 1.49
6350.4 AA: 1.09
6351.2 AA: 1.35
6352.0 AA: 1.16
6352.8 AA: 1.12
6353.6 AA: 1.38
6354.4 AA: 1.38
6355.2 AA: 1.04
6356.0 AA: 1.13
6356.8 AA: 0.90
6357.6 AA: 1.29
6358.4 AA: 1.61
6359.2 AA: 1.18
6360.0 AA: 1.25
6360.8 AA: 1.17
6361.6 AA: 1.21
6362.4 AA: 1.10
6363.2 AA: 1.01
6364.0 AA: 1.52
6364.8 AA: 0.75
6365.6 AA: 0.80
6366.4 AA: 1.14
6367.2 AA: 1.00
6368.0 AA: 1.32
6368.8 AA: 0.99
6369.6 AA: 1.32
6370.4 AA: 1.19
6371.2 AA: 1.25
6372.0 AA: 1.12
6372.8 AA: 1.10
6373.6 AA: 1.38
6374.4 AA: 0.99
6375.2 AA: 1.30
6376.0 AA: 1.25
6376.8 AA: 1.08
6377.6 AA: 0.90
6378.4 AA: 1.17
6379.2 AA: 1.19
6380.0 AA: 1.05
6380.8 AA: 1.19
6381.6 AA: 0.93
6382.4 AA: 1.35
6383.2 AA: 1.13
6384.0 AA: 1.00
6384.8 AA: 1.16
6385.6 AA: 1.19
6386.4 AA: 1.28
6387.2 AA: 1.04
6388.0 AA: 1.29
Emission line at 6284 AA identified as C III]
